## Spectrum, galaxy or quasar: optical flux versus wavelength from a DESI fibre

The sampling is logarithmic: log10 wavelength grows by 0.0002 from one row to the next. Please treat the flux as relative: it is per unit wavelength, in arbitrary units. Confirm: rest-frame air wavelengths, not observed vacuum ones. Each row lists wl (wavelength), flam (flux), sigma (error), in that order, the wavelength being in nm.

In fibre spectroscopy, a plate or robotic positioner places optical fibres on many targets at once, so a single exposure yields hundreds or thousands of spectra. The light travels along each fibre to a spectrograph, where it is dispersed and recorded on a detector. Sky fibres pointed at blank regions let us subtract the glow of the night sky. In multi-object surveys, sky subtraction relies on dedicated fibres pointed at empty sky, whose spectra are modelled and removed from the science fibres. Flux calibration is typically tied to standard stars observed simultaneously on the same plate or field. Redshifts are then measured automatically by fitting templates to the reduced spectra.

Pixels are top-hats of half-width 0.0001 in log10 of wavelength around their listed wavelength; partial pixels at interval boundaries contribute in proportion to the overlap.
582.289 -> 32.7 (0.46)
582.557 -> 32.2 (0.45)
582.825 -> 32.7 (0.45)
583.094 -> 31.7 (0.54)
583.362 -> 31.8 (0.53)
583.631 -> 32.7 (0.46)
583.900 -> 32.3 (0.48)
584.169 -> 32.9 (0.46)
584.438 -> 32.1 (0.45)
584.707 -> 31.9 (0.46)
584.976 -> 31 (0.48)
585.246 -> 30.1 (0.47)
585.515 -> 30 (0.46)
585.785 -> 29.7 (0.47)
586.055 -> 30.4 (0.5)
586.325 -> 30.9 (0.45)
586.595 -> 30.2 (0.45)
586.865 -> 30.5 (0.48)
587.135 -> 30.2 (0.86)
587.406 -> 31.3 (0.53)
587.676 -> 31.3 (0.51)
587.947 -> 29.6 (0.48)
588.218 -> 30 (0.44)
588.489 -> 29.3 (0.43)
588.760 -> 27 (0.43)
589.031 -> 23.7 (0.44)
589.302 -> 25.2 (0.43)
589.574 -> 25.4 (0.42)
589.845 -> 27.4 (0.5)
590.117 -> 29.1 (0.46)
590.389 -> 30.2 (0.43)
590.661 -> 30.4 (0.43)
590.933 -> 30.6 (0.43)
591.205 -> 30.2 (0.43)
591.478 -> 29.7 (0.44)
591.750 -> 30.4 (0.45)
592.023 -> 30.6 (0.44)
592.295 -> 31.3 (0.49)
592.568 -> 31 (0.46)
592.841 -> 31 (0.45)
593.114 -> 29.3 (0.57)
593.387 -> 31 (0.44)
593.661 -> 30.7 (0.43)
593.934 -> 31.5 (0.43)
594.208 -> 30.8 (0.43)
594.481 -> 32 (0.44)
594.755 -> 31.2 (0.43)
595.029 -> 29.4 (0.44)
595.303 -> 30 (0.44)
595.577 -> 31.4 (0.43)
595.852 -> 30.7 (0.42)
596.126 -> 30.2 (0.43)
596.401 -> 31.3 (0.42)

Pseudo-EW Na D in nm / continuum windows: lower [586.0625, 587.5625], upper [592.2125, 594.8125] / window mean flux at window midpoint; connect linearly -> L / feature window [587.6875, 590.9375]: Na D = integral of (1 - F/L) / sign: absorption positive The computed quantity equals 0.27 nm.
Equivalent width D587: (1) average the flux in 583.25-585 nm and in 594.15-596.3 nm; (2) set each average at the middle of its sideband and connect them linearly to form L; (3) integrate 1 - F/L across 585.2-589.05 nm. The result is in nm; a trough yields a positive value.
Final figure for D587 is 0.24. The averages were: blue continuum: 32.2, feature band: 29.8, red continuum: 30.7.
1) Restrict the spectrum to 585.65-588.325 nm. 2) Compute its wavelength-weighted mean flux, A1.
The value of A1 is 30.4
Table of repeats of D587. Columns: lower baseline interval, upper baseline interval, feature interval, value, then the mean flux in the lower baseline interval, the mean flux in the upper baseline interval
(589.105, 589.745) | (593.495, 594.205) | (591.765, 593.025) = -0.08 nm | 25.3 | 31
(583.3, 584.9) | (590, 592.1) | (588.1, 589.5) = 0.18 nm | 32.3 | 30.1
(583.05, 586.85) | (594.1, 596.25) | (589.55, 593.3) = 0.12 nm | 31.2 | 30.7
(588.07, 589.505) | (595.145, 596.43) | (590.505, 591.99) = -0.11 nm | 27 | 30.6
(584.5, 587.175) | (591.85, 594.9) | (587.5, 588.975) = 0.07 nm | 30.6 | 30.9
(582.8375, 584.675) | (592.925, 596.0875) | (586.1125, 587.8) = 0.06 nm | 32.3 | 30.7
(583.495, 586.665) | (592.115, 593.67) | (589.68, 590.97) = 0.06 nm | 31.2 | 30.7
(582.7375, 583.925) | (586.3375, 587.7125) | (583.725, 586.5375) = 0.03 nm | 32.2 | 30.7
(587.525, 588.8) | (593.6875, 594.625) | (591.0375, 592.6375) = 0.01 nm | 29.6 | 31.4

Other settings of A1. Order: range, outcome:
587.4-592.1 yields 28.9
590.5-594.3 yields 30.6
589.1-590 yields 25.9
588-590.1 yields 27.1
